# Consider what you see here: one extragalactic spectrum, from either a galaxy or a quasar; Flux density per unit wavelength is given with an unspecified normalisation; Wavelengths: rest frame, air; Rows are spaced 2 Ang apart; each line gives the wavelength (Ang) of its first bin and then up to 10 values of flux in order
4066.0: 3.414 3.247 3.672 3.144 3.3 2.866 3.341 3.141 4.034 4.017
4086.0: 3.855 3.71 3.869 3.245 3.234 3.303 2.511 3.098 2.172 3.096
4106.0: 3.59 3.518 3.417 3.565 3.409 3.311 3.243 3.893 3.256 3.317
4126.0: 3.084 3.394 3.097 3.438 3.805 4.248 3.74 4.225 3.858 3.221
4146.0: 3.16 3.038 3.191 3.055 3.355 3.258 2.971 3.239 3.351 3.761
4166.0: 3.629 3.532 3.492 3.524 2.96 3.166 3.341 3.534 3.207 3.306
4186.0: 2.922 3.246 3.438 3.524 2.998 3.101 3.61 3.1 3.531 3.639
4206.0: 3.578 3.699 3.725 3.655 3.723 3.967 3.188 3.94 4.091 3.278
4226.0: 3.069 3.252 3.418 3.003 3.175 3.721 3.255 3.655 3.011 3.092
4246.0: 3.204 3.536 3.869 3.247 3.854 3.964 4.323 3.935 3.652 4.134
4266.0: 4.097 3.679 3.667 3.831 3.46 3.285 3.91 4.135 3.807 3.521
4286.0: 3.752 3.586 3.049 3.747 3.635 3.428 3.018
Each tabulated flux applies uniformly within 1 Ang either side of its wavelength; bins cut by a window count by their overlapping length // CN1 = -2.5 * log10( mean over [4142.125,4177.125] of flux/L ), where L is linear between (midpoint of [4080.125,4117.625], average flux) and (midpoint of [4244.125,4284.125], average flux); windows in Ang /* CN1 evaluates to 0.07 mag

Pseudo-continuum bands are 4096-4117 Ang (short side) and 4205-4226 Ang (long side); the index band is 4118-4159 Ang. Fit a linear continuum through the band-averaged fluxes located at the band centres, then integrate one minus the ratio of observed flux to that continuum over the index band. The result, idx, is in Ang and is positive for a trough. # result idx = -1.4 Ang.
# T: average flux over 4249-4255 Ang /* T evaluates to 3.66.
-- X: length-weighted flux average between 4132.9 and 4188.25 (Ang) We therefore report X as 3.41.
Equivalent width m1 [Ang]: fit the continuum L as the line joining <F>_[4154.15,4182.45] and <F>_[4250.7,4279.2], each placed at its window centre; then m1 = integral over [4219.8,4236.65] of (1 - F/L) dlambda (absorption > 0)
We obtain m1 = 1.0 Ang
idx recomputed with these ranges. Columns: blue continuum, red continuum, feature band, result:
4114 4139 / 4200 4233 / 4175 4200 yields 1.7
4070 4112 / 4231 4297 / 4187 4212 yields 0.5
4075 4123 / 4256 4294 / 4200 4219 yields 0.0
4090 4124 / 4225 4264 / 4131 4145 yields -2.0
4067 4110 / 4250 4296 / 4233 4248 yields 1.4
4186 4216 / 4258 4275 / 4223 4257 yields 2.8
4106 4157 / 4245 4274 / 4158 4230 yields 3.5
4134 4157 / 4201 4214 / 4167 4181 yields 0.8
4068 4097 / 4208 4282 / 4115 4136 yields 0.5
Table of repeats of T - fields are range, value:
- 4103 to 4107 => 3.34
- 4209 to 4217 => 3.77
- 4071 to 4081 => 3.16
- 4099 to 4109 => 3.09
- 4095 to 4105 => 2.84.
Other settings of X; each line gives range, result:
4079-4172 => 3.41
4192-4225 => 3.55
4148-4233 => 3.39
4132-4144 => 3.87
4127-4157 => 3.47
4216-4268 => 3.57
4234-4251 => 3.4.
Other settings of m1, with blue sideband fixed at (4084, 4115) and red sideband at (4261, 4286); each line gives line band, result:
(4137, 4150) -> -0.3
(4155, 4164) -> 0.6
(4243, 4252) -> 0.7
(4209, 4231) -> 0.3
